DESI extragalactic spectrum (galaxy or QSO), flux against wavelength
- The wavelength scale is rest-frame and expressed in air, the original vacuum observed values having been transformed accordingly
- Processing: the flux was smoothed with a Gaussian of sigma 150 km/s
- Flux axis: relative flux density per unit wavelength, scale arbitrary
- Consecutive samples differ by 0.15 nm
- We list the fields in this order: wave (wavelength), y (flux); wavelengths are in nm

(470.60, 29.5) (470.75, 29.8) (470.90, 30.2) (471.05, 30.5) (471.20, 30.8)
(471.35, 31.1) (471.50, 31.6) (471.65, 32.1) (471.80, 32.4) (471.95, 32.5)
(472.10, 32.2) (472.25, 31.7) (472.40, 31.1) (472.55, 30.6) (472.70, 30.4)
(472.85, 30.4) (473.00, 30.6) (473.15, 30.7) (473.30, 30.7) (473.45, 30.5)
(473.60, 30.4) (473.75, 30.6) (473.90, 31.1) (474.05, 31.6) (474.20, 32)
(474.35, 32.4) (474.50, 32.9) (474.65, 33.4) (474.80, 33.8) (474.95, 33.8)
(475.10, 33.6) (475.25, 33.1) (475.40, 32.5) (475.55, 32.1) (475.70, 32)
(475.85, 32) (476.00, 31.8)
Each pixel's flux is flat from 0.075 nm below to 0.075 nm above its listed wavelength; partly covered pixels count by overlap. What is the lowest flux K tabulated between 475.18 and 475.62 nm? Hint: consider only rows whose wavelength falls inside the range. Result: 32.1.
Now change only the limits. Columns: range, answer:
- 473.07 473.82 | 30.4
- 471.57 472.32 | 31.7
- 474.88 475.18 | 33.6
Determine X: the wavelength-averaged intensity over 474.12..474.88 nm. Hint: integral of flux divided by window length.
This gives 32.9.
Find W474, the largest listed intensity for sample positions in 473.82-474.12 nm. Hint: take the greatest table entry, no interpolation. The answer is 31.6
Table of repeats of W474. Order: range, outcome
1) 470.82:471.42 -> 31.1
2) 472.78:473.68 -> 30.7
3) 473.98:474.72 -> 33.4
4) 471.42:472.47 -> 32.5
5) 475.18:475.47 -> 33.1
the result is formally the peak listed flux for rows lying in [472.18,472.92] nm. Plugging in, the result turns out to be 31.7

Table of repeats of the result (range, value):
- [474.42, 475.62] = 33.8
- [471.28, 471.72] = 32.1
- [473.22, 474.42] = 32.4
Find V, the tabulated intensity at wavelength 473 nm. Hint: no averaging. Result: 30.6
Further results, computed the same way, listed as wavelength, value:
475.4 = 32.5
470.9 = 30.2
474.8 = 33.8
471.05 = 30.5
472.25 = 31.7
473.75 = 30.6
